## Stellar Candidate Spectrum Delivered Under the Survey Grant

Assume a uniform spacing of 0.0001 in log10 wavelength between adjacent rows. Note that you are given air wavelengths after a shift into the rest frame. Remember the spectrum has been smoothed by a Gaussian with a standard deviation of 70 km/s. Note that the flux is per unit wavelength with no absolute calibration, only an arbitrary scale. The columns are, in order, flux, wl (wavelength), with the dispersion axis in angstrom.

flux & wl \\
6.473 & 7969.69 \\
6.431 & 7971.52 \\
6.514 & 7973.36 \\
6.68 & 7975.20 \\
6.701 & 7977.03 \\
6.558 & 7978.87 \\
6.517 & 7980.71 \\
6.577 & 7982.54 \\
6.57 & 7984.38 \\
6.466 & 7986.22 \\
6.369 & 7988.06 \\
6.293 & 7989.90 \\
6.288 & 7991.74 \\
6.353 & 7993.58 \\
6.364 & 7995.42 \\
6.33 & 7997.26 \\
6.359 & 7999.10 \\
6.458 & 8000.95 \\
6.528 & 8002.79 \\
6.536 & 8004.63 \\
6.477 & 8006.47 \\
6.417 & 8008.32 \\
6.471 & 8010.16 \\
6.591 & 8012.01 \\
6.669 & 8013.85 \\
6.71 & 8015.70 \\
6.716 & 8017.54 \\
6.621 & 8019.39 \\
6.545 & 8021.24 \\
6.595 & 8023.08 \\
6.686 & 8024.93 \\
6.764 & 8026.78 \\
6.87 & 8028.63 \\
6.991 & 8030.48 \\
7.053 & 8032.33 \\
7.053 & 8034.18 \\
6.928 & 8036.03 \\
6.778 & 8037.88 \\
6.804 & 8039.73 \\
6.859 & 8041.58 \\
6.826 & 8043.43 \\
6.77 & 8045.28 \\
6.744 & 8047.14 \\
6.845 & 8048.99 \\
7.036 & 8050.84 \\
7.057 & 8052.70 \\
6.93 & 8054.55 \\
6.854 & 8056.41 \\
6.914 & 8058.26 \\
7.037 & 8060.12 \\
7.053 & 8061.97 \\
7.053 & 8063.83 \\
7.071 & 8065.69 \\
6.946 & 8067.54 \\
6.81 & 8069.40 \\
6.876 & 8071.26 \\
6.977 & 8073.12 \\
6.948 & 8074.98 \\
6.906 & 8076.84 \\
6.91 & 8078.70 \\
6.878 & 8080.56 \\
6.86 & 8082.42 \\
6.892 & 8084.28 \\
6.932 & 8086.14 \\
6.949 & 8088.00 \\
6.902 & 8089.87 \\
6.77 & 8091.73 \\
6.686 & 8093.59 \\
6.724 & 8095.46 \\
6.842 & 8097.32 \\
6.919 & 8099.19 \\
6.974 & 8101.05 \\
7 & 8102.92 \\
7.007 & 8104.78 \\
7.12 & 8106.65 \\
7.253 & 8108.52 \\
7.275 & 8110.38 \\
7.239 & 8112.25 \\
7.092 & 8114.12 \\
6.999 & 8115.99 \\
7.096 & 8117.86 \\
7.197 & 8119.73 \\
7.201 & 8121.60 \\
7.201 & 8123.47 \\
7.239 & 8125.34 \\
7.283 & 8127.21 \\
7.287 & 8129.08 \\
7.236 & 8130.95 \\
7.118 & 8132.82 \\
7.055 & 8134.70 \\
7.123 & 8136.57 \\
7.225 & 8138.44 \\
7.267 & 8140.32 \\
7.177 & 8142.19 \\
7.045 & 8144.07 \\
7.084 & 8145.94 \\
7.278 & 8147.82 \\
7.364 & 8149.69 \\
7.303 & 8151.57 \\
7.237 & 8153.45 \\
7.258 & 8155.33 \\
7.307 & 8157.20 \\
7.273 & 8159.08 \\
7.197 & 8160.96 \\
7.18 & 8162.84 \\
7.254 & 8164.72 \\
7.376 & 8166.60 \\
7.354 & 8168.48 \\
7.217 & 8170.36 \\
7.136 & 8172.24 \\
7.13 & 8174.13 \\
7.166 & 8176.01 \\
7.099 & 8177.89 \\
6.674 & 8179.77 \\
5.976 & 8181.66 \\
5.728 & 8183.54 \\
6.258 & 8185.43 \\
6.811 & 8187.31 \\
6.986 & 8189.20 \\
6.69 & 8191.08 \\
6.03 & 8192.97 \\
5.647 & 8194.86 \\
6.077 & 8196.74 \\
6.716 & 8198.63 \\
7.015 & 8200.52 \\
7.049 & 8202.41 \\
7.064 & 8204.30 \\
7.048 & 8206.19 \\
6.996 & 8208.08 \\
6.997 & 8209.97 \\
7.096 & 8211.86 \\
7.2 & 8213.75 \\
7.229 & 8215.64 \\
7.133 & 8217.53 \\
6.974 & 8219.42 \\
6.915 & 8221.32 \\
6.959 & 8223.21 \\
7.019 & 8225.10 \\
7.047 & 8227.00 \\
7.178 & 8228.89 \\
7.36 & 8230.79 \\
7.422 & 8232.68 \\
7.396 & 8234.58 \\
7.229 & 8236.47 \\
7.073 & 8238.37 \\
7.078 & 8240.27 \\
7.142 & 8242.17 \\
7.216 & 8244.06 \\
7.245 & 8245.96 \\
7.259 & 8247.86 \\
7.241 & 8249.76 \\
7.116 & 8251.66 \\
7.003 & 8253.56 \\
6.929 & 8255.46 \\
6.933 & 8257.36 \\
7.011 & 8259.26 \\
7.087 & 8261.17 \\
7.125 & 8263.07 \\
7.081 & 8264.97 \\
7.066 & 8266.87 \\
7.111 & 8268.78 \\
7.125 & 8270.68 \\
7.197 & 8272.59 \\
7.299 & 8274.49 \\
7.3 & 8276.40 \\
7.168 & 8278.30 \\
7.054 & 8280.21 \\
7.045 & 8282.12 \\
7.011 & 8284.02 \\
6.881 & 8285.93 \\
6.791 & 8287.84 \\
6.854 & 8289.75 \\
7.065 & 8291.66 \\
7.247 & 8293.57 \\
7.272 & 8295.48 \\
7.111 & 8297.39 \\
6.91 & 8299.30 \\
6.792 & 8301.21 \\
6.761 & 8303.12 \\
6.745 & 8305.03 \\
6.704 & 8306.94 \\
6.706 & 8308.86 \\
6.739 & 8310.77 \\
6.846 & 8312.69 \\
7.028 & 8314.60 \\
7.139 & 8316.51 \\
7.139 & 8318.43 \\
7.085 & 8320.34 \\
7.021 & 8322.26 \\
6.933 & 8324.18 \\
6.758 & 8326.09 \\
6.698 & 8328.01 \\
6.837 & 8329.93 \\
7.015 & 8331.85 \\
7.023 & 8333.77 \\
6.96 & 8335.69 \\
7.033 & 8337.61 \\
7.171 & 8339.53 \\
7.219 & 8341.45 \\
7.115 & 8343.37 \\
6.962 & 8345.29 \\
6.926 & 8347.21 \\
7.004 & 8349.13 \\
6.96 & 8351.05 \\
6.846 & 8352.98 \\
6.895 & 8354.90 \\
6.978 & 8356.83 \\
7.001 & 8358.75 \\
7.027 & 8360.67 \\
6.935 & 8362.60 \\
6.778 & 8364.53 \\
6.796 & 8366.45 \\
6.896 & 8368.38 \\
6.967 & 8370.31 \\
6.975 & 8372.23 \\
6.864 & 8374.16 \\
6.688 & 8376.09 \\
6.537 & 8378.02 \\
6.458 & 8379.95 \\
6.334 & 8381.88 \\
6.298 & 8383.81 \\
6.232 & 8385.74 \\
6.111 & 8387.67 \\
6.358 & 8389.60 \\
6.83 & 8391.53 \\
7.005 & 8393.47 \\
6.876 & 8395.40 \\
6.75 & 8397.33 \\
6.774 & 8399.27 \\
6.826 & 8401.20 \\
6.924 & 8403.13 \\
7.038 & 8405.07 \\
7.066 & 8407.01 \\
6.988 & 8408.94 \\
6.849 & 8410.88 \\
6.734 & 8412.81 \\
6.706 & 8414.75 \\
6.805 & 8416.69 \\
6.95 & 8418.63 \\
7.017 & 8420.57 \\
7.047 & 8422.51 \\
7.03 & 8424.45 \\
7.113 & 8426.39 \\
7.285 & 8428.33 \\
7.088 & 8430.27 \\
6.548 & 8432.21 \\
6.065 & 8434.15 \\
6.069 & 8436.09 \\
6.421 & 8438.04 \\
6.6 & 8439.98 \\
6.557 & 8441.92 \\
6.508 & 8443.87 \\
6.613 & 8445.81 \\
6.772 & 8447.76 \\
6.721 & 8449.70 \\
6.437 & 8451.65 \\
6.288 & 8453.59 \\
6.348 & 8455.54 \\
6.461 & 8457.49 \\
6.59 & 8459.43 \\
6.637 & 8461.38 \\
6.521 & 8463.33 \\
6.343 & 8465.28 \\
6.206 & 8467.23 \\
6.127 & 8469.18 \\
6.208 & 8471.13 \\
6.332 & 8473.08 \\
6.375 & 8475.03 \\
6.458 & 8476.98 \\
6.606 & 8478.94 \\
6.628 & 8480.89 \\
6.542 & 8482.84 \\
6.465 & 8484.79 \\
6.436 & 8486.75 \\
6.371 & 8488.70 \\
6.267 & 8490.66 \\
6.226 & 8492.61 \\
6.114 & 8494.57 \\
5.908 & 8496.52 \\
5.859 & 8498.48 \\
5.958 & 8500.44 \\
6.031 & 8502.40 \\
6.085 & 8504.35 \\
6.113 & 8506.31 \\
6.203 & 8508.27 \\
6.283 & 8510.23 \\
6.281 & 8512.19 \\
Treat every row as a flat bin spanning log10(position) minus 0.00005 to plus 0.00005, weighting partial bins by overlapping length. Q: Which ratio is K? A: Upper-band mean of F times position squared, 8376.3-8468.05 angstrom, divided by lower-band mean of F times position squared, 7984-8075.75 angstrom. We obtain 1.09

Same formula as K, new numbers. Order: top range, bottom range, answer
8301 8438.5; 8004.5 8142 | 1.06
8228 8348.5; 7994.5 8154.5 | 1.07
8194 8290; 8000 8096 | 1.08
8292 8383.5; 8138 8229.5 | 1.03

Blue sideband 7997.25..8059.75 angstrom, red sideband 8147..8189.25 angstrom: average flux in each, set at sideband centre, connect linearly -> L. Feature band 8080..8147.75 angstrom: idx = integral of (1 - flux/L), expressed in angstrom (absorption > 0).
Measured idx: -1.5 angstrom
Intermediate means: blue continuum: 6.74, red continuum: 7.02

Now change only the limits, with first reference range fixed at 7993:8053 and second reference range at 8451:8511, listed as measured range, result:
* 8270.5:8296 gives -2.4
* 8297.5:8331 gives -2.3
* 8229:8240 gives -1.3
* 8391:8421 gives -2.4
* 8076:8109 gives -1.4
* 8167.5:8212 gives -1.3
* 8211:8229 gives -1.5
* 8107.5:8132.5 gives -2.2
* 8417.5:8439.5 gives -1.5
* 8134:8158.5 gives -2.3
